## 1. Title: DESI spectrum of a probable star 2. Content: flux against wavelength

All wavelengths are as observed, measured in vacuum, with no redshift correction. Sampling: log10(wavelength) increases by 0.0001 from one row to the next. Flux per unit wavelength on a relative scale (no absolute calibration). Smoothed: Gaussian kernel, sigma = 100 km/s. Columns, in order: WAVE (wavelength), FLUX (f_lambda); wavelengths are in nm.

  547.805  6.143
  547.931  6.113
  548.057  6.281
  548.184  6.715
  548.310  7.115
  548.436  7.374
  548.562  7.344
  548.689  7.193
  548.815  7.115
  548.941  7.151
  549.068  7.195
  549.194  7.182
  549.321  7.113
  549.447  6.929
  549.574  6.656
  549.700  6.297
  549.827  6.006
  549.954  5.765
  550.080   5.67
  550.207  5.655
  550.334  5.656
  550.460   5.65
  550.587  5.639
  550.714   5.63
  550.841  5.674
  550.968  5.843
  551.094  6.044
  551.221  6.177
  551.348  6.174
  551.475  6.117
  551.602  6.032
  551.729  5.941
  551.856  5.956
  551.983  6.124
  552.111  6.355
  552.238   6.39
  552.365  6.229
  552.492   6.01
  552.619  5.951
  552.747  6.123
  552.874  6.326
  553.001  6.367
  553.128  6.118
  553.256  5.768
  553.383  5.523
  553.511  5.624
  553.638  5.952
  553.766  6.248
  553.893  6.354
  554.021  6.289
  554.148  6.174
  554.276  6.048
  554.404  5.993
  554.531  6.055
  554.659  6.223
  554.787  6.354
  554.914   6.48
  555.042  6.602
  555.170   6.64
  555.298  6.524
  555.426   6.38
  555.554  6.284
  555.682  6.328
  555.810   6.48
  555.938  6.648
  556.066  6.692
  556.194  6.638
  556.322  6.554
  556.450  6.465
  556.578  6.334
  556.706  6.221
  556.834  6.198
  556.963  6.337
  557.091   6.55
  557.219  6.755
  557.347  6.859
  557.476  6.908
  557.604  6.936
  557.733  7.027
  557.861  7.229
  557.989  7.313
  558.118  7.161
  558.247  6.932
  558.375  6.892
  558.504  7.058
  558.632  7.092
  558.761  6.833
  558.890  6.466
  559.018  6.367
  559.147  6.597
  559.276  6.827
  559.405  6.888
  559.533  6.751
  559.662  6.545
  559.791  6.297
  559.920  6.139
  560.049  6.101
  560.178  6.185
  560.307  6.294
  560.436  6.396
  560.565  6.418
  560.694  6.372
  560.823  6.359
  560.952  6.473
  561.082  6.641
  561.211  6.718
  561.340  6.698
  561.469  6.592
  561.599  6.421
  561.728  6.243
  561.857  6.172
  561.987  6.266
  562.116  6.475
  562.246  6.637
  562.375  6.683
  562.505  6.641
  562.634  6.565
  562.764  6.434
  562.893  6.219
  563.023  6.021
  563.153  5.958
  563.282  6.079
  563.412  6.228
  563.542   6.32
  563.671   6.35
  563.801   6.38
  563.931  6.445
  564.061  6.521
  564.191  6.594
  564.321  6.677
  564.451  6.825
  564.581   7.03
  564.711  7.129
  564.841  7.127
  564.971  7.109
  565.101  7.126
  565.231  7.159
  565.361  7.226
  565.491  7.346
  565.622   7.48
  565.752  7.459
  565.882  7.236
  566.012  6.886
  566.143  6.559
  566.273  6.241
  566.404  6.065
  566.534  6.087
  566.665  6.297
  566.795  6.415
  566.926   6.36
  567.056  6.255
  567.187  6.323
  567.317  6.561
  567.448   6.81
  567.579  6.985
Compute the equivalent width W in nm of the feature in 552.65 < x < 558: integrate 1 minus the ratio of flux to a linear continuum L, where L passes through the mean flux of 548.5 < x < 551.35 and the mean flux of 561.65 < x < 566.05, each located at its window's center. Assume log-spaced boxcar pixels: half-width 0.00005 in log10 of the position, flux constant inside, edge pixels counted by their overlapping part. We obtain 0.07 nm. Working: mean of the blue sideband 6.34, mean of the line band 6.39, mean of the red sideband 6.68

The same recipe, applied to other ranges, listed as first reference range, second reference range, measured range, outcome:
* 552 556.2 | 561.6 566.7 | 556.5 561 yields -0.15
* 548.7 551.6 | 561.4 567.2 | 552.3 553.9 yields 0.07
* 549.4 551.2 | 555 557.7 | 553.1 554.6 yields 0.07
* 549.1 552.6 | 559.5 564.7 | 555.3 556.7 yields -0.05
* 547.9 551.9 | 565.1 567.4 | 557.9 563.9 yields 0.08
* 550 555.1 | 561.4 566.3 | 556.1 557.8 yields -0.09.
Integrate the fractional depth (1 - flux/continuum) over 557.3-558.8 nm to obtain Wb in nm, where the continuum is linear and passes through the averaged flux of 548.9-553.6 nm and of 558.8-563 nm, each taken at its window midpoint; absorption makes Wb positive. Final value -0.16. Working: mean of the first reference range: 6.13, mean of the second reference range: 6.46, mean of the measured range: 7.02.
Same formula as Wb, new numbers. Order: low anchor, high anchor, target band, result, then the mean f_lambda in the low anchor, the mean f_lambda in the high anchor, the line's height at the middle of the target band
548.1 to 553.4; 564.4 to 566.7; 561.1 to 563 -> 0.08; 6.3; 6.92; 6.77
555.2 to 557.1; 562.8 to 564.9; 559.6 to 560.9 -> 0.03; 6.44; 6.49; 6.47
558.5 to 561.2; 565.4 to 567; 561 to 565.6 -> 0.01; 6.52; 6.71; 6.62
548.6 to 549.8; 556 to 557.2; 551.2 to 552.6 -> 0.13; 6.96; 6.46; 6.77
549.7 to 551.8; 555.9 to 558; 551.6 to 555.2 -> 0.04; 5.87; 6.67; 6.21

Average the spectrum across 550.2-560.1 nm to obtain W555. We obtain 6.35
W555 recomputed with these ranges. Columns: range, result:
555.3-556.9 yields 6.44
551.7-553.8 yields 6.06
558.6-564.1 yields 6.44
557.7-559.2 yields 6.92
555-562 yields 6.59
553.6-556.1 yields 6.34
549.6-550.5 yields 5.86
